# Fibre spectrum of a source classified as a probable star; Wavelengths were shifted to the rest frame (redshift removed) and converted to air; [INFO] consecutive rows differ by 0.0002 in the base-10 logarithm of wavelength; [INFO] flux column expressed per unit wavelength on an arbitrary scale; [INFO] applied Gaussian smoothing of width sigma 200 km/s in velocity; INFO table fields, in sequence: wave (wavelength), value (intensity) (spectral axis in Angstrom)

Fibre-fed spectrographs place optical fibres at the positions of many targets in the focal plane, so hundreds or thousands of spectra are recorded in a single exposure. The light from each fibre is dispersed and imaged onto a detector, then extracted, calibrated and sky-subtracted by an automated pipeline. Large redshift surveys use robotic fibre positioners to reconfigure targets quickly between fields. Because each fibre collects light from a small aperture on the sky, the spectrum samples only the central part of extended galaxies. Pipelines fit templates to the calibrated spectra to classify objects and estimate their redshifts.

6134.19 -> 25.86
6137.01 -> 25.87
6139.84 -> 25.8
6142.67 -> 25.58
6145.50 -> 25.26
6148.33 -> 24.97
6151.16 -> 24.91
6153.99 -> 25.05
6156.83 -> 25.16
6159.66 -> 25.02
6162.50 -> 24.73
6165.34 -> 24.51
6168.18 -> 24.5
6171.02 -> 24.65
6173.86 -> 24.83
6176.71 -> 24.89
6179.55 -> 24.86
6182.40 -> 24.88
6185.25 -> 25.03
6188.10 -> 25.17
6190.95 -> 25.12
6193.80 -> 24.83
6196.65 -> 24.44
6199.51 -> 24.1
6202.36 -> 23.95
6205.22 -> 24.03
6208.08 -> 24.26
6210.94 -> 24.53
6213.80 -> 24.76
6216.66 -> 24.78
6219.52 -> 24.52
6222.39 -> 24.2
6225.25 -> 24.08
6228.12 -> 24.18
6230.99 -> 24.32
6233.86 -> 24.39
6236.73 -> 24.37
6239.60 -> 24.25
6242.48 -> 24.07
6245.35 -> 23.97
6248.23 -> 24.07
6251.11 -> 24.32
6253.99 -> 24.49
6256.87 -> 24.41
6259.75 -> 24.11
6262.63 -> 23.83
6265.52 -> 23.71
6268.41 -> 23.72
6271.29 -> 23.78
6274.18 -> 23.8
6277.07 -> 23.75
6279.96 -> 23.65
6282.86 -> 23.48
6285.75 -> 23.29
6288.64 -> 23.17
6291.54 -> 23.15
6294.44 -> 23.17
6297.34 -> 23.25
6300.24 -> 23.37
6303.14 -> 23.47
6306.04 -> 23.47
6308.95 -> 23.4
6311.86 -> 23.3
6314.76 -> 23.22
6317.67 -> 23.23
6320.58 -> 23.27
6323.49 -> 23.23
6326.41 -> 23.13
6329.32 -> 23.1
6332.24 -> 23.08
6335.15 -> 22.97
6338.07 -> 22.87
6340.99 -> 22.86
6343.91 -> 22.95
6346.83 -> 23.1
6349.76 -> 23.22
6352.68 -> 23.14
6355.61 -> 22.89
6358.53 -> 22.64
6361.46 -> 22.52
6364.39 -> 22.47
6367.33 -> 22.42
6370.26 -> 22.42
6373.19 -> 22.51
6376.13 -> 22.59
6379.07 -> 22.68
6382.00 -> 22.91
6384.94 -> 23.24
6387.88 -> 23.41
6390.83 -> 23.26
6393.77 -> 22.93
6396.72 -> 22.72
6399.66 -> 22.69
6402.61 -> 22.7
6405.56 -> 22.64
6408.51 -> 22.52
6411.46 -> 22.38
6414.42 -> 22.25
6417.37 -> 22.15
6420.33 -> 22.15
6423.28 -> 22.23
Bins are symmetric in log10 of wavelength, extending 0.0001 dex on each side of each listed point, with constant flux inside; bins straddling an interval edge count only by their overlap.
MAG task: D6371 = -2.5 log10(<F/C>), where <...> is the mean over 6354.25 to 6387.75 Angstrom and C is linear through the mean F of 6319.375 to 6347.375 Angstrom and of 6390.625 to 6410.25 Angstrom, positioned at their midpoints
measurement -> 0.009 mag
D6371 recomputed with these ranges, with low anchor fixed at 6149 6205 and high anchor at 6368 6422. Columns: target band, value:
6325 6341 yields 0.01 mag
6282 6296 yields 0.02 mag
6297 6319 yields 0.01 mag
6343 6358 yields 0.00 mag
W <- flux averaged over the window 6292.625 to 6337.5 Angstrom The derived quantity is 23.2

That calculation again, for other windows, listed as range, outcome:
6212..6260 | 24.3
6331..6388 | 22.8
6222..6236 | 24.3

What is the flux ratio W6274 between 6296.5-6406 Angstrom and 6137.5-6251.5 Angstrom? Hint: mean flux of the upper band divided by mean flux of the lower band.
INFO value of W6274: 0.9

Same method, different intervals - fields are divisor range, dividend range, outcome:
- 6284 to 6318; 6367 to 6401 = 0.98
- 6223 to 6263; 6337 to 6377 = 0.94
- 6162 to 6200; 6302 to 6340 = 0.94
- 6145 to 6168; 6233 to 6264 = 0.97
